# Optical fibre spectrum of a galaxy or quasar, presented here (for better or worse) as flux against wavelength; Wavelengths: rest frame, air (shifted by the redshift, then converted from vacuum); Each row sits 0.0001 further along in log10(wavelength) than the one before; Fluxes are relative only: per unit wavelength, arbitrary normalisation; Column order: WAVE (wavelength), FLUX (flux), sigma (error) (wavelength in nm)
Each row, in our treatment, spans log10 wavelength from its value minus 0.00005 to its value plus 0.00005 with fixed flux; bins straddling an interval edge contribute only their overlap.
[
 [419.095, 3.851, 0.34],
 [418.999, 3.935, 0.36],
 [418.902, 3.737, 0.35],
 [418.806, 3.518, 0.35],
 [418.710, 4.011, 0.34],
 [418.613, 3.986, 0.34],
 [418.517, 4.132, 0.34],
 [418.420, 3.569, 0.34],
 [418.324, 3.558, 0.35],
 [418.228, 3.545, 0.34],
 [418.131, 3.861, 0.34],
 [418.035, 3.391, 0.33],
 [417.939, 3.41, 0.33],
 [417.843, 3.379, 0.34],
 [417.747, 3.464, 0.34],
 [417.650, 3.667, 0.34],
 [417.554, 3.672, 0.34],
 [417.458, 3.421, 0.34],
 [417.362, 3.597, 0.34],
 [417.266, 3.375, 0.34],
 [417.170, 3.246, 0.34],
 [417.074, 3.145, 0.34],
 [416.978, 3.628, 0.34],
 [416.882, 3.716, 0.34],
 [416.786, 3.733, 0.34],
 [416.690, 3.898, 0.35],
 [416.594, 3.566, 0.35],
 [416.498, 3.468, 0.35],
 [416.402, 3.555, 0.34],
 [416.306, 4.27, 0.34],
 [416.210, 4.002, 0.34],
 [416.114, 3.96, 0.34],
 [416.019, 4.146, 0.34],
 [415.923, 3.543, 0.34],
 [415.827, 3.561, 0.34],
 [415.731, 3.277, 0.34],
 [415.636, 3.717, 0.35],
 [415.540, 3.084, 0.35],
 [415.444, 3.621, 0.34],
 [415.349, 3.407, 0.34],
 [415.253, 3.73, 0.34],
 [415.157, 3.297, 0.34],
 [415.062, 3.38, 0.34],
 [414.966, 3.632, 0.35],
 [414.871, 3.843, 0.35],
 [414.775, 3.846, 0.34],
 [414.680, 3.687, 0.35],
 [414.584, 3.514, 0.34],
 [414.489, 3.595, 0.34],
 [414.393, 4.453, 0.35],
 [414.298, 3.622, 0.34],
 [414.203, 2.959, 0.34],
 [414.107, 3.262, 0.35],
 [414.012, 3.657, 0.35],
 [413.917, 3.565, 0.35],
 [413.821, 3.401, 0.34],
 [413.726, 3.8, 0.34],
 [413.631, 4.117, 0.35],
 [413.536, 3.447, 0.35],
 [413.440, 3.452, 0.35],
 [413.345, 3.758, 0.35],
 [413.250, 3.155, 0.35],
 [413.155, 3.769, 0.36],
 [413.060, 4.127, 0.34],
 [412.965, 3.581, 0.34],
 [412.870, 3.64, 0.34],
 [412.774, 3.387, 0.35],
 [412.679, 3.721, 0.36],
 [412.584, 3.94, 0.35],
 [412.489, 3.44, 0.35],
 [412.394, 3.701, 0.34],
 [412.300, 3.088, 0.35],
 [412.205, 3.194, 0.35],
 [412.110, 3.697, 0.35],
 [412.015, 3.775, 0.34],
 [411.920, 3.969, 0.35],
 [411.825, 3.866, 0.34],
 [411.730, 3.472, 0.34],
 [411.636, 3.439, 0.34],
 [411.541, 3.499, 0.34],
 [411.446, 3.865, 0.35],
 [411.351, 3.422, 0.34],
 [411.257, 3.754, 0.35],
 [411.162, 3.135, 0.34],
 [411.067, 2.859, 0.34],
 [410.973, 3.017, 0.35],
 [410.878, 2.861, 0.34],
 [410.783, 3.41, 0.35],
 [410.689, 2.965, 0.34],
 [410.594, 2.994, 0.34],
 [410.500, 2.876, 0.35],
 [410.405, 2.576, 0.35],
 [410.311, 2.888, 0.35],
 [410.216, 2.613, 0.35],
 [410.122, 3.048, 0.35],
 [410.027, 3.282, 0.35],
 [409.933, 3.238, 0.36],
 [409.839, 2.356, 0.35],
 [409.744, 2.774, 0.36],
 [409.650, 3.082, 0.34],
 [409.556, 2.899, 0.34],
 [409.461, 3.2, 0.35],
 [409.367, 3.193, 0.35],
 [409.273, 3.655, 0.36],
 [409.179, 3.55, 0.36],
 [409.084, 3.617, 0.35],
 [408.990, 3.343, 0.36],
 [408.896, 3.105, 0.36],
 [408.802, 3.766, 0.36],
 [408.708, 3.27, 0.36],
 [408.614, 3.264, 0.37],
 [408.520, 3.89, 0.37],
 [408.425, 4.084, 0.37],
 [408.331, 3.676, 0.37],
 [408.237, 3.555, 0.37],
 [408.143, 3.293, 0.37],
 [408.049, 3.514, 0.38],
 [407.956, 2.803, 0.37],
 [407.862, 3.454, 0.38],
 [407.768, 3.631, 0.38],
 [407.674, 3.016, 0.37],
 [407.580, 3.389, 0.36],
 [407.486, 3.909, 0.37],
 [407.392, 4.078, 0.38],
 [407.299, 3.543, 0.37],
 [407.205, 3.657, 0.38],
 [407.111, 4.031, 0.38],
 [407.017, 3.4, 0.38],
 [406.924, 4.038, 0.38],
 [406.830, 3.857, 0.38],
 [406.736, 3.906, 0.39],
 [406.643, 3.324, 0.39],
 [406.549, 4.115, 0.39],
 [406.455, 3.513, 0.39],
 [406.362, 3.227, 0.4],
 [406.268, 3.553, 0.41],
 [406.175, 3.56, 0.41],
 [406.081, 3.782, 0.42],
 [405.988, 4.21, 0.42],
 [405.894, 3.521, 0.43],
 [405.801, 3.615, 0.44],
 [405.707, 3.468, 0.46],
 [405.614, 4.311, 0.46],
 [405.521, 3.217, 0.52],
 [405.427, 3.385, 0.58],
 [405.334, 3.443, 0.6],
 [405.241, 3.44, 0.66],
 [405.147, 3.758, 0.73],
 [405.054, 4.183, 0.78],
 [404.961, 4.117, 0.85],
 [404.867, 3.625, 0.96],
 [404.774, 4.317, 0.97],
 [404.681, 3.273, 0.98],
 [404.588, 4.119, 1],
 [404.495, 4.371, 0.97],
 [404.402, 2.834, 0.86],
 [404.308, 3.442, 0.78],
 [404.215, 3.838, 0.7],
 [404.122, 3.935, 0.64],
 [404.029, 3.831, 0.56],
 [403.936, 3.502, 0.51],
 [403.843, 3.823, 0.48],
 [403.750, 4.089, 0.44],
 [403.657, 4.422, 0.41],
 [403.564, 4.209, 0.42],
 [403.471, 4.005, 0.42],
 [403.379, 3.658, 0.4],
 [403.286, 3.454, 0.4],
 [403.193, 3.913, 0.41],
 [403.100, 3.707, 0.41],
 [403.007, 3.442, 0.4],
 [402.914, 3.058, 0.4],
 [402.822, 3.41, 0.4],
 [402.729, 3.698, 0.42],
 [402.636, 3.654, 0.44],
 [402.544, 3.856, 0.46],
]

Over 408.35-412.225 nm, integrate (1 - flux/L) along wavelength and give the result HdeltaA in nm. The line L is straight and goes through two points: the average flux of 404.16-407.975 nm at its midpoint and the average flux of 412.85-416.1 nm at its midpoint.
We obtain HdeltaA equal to 0.37 nm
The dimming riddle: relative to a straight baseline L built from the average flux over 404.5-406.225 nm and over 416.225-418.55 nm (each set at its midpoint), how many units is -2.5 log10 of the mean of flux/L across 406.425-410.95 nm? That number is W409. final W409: 0.11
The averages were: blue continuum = 3.76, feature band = 3.36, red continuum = 3.6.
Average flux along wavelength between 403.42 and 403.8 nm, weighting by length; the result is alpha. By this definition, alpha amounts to 4.18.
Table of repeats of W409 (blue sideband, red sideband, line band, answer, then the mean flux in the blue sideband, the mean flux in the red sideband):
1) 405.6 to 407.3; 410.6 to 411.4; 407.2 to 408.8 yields -0.003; 3.71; 3.17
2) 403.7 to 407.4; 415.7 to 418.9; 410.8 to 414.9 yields 0.034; 3.73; 3.65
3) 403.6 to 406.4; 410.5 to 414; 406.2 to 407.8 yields 0.006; 3.74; 3.5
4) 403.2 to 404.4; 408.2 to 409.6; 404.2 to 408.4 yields -0.002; 3.81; 3.47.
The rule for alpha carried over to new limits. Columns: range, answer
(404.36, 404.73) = 3.67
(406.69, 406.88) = 3.87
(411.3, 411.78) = 3.55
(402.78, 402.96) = 3.24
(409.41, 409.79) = 2.99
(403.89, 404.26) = 3.78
